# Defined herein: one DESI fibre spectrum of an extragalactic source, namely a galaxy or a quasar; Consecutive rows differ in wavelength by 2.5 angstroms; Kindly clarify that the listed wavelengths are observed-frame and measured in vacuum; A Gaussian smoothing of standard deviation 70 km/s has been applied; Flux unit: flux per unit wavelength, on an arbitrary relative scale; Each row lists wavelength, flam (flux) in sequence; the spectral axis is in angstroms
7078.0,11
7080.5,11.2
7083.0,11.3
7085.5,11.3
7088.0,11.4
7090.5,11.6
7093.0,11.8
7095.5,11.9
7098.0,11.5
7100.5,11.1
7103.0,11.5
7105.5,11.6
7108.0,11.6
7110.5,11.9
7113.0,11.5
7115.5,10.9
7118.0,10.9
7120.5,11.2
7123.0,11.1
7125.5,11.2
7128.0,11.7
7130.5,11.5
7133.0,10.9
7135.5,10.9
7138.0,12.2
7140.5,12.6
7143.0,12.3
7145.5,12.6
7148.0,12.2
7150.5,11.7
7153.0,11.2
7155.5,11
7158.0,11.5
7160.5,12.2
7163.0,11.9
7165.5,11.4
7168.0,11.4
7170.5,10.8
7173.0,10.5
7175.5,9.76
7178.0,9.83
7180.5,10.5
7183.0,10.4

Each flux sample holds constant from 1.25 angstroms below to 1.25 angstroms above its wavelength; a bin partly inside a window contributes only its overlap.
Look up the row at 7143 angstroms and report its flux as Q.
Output 12.3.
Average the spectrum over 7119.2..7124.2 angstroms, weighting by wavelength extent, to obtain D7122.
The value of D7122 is 11.1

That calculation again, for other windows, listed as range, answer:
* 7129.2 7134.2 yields 11.2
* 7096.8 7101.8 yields 11.3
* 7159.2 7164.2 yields 12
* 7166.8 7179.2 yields 10.5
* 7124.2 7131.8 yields 11.5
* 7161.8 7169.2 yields 11.6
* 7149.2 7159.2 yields 11.4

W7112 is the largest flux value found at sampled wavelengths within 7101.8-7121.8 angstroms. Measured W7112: 11.9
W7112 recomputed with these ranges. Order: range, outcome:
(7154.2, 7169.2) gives 12.2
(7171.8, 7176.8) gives 10.5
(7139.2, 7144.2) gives 12.6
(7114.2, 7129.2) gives 11.7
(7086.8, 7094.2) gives 11.8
